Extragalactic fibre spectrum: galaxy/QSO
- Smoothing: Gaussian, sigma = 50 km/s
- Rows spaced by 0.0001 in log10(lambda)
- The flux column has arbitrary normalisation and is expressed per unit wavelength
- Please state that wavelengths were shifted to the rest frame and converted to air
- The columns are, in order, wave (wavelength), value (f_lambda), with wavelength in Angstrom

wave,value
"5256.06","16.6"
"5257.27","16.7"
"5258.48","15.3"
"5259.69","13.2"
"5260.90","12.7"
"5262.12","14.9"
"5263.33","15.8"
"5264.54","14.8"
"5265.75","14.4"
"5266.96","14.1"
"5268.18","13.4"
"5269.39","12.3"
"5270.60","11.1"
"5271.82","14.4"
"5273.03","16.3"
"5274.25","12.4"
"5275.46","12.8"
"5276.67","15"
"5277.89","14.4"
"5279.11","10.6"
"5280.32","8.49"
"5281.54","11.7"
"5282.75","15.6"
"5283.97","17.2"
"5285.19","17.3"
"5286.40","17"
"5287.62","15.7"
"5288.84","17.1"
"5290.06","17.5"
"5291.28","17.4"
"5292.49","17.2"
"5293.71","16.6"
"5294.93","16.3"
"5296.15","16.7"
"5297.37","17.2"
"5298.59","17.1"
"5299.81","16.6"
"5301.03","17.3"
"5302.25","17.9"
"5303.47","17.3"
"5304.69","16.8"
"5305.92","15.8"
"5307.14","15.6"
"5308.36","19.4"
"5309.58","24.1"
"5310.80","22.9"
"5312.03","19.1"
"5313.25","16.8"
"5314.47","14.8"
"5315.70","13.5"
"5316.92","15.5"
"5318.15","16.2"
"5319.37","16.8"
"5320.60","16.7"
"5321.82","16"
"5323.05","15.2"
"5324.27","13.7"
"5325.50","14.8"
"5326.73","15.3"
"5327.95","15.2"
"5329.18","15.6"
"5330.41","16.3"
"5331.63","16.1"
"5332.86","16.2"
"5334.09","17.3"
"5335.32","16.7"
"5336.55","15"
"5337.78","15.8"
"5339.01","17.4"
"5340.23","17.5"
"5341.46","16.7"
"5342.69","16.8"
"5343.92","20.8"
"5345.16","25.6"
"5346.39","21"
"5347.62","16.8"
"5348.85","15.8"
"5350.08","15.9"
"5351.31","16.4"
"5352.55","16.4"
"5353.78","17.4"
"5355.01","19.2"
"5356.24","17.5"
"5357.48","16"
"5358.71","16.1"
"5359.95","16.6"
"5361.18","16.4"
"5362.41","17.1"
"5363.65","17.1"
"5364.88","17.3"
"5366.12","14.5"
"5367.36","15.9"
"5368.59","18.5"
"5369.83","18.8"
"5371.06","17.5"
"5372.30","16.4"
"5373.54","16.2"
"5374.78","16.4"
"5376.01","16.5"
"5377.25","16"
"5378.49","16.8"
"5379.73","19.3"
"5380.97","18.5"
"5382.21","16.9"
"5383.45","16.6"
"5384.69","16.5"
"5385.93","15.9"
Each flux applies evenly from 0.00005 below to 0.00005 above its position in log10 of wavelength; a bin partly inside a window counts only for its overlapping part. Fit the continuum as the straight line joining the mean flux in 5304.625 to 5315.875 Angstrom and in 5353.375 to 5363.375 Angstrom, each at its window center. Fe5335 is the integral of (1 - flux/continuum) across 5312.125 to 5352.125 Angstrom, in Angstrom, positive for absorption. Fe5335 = 2.3 Angstrom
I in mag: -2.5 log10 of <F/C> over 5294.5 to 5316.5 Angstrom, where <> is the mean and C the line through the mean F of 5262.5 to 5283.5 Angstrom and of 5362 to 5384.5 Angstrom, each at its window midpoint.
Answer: -0.20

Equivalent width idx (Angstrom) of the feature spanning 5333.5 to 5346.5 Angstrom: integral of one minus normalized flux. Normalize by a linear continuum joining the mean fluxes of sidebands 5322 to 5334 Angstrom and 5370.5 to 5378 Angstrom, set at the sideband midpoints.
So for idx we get -1.96 Angstrom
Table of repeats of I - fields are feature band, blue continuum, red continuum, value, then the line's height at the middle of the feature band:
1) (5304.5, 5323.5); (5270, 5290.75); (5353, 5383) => -0.12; 15.4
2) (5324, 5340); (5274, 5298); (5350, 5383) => 0.02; 16.2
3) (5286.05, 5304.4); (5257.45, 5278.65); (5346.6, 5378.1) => -0.15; 14.8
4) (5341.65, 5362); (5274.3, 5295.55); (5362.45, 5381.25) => -0.08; 16.6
